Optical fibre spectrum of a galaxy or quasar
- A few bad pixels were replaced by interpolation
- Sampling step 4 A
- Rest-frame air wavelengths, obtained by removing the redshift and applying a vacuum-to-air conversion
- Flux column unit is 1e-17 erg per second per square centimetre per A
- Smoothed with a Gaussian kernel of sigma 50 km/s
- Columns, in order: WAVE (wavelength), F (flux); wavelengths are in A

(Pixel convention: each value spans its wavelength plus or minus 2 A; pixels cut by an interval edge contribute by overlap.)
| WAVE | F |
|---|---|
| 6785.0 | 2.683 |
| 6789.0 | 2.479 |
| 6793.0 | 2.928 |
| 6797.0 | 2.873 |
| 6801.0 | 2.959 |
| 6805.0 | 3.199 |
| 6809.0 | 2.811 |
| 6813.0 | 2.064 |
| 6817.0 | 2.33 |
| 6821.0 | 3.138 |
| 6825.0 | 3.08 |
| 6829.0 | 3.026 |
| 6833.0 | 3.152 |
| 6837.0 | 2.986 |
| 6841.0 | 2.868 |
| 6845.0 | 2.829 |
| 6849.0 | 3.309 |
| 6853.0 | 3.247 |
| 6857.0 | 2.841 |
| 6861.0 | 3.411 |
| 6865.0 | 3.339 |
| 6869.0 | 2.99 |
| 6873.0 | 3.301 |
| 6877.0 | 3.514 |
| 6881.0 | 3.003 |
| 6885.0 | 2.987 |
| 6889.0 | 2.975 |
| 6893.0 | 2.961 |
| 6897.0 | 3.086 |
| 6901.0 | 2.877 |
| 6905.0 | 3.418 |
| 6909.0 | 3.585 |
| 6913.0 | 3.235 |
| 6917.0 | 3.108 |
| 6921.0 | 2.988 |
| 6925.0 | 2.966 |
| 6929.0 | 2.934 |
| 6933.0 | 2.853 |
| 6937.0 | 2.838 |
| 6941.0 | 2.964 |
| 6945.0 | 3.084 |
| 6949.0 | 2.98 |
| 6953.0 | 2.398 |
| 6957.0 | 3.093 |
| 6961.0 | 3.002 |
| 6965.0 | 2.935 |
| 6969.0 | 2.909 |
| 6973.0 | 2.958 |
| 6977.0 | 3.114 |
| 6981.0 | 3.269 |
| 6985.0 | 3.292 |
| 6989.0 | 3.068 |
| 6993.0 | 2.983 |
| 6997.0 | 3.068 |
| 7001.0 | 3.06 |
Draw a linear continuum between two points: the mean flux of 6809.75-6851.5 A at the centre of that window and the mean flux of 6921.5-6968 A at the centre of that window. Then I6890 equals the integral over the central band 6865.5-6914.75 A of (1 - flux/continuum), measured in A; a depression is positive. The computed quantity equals -4.5 A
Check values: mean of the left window 2.88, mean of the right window 2.92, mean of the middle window 3.17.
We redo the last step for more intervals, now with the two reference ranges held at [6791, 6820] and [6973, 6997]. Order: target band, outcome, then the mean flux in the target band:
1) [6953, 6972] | 0.96 A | 2.92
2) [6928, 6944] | 0.61 A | 2.91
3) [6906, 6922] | -1.51 A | 3.26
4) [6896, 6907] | -0.67 A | 3.13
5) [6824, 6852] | -2.21 A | 3.04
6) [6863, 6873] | -1.08 A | 3.19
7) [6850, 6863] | -1.46 A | 3.18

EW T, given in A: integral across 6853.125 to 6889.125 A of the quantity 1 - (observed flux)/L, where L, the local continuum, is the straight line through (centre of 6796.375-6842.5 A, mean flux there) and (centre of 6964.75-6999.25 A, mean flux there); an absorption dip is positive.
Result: -2.8 A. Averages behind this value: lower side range 2.87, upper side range 3.07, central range 3.17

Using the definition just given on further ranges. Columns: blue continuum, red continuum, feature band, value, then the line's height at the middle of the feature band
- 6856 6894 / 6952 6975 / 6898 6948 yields -0.91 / 3.01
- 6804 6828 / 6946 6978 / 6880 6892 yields -0.61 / 2.84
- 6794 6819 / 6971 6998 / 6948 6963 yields 0.91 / 3.04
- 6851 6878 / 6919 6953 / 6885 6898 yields 0.46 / 3.11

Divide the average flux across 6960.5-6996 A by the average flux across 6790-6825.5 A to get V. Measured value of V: 1.09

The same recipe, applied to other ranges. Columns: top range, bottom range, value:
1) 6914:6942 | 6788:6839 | 1.04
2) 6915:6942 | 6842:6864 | 0.94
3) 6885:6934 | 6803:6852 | 1.06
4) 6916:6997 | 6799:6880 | 0.99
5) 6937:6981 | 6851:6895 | 0.94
